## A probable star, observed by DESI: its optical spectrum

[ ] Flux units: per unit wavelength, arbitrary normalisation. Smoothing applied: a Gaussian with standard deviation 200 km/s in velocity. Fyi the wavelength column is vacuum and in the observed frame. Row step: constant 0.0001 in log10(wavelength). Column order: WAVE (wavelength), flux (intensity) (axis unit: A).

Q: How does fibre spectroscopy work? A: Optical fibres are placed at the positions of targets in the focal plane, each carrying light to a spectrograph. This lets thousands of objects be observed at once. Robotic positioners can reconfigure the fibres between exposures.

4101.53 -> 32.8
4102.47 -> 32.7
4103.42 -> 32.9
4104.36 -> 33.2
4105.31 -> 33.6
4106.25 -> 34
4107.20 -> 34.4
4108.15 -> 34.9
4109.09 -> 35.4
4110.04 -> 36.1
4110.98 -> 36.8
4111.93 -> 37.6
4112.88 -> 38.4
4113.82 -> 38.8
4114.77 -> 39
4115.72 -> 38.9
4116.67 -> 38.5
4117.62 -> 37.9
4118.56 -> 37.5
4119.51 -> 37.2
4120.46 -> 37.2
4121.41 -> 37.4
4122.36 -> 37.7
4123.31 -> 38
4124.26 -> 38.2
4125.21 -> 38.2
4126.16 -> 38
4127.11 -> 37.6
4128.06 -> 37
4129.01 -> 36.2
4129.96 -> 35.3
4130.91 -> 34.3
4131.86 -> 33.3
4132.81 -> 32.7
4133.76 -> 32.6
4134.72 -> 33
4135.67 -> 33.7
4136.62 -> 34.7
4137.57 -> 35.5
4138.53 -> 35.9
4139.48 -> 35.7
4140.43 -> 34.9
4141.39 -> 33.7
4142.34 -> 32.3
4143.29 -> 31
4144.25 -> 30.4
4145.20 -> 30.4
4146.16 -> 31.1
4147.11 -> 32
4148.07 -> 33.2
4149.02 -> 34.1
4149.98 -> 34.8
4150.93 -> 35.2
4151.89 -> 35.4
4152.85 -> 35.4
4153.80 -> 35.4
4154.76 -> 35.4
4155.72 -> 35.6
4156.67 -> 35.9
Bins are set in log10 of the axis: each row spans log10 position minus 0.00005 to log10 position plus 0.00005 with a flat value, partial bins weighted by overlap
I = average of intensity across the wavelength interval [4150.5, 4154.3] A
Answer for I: 35.3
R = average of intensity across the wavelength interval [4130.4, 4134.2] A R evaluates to 33.3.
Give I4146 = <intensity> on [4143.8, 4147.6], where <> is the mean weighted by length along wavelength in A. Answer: 31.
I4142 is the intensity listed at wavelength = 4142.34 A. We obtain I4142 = 32.3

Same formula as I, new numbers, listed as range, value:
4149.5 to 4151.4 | 35.1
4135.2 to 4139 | 34.9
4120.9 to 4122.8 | 37.5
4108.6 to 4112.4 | 36.5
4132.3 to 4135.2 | 32.7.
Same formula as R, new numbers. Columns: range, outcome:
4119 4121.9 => 37.2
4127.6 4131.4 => 35.7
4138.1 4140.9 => 35.6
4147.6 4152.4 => 34.5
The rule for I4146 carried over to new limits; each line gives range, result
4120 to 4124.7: 37.7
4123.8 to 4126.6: 38.1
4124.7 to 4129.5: 37.4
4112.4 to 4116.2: 38.7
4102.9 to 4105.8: 33.2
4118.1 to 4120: 37.3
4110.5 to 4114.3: 37.9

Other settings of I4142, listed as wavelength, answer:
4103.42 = 32.9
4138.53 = 35.9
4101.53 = 32.8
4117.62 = 37.9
